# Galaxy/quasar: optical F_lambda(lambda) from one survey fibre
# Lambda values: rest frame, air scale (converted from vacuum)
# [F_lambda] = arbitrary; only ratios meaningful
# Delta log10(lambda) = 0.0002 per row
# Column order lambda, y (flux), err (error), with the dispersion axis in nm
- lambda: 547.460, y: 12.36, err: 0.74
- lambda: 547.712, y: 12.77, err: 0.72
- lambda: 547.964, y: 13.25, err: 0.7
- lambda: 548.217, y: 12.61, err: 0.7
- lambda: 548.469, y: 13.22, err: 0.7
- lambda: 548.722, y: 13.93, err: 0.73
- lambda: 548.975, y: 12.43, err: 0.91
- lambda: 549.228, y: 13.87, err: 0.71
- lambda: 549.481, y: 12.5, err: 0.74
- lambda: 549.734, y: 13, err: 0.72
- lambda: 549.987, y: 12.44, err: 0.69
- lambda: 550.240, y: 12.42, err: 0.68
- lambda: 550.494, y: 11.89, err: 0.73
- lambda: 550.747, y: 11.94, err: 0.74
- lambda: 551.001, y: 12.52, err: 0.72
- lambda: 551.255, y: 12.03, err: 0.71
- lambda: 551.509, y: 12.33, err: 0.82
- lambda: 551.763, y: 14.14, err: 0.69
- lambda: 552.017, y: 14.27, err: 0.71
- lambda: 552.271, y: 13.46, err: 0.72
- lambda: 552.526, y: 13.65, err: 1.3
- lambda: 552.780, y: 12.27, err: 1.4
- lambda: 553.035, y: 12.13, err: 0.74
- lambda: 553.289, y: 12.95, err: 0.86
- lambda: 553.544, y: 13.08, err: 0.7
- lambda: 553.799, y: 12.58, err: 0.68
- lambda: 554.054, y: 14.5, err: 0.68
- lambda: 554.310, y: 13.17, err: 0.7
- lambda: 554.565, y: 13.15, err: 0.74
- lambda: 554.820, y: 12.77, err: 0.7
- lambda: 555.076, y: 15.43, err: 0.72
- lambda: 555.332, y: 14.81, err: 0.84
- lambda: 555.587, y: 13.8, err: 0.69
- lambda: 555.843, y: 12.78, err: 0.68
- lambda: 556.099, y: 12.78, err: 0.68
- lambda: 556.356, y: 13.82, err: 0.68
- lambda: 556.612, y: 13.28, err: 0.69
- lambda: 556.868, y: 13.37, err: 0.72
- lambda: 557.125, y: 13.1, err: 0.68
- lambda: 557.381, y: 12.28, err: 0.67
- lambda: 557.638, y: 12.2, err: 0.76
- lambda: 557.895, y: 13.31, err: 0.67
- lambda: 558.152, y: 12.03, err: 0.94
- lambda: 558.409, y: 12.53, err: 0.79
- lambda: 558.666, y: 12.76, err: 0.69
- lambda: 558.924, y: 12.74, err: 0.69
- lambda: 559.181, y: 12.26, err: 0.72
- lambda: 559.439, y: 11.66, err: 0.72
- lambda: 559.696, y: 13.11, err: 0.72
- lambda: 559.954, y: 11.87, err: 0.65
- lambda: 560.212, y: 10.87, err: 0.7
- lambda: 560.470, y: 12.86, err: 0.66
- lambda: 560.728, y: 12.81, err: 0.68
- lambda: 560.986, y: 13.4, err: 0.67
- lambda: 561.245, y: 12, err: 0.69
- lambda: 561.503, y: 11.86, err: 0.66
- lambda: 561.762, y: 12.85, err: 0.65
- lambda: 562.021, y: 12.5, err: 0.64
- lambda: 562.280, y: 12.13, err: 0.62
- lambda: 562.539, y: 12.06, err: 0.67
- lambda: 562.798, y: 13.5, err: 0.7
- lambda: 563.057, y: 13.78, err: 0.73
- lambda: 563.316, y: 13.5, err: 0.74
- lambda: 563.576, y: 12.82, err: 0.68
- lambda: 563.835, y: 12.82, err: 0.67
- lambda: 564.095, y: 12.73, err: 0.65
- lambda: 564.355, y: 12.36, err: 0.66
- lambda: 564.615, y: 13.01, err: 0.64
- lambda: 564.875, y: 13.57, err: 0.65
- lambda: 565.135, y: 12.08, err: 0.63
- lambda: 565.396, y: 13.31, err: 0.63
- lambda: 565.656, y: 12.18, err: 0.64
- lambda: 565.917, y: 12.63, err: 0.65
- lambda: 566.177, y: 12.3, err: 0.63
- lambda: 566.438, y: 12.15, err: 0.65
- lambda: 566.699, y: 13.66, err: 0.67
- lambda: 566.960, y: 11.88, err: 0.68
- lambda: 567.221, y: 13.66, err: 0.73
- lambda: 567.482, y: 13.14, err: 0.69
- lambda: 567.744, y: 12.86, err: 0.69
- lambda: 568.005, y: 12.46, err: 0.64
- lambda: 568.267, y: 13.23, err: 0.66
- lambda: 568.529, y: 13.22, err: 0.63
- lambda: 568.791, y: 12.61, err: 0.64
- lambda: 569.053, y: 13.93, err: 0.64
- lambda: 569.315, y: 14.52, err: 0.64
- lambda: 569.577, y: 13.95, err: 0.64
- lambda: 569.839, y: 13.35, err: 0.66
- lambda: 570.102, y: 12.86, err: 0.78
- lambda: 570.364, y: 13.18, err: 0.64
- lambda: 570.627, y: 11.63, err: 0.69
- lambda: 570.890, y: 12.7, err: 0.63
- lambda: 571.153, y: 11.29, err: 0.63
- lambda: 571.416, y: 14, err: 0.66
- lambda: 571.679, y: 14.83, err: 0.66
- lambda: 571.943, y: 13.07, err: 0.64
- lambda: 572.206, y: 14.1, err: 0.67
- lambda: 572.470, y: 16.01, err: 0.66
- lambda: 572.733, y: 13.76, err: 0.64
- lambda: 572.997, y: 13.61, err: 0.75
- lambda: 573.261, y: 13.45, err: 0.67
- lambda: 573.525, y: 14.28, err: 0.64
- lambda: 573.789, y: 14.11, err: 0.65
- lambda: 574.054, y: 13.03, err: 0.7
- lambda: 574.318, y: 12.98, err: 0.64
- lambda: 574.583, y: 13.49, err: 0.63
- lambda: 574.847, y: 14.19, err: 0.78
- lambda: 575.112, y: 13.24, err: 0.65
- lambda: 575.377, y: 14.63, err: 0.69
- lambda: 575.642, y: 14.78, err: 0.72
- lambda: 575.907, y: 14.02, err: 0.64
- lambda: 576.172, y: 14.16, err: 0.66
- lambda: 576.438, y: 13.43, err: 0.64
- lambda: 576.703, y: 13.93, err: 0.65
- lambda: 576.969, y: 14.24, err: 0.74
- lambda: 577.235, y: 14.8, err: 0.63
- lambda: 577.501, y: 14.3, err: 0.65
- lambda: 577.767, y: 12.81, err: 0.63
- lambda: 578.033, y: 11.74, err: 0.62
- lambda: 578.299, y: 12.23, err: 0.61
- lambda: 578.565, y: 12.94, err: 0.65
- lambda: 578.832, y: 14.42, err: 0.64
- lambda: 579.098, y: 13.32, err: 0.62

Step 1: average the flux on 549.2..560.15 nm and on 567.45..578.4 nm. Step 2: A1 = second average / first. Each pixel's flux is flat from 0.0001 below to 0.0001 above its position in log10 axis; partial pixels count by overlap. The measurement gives 1.0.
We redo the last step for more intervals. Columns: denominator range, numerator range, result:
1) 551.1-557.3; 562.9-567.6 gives 0.97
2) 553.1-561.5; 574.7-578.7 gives 1.06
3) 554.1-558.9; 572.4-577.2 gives 1.06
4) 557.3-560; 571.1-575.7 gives 1.11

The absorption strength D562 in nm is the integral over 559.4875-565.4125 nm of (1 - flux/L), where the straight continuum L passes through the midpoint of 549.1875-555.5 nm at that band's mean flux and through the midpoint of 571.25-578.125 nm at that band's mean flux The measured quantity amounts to 0.35 nm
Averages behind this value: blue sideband 13.1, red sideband 13.9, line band 12.7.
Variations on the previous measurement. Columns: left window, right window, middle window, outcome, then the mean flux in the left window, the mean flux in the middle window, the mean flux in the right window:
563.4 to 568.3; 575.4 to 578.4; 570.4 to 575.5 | -0.077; 12.8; 13.6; 13.7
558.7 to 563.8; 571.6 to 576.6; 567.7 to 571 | 0.076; 12.6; 13.1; 13.9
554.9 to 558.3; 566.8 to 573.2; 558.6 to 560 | 0.093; 13.3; 12.4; 13.3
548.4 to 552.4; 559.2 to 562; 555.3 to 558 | -0.134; 12.9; 13.2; 12.3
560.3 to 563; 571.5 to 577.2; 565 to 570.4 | 0.104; 12.6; 13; 14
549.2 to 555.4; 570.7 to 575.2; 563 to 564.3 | 0.032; 13.1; 13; 13.6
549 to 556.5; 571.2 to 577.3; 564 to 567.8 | 0.241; 13.1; 12.8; 14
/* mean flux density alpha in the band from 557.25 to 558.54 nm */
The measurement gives 12.5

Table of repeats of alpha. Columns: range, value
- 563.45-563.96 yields 12.8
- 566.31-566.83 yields 12.9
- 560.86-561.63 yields 12.4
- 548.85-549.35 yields 13.1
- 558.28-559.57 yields 12.4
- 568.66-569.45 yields 13.7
